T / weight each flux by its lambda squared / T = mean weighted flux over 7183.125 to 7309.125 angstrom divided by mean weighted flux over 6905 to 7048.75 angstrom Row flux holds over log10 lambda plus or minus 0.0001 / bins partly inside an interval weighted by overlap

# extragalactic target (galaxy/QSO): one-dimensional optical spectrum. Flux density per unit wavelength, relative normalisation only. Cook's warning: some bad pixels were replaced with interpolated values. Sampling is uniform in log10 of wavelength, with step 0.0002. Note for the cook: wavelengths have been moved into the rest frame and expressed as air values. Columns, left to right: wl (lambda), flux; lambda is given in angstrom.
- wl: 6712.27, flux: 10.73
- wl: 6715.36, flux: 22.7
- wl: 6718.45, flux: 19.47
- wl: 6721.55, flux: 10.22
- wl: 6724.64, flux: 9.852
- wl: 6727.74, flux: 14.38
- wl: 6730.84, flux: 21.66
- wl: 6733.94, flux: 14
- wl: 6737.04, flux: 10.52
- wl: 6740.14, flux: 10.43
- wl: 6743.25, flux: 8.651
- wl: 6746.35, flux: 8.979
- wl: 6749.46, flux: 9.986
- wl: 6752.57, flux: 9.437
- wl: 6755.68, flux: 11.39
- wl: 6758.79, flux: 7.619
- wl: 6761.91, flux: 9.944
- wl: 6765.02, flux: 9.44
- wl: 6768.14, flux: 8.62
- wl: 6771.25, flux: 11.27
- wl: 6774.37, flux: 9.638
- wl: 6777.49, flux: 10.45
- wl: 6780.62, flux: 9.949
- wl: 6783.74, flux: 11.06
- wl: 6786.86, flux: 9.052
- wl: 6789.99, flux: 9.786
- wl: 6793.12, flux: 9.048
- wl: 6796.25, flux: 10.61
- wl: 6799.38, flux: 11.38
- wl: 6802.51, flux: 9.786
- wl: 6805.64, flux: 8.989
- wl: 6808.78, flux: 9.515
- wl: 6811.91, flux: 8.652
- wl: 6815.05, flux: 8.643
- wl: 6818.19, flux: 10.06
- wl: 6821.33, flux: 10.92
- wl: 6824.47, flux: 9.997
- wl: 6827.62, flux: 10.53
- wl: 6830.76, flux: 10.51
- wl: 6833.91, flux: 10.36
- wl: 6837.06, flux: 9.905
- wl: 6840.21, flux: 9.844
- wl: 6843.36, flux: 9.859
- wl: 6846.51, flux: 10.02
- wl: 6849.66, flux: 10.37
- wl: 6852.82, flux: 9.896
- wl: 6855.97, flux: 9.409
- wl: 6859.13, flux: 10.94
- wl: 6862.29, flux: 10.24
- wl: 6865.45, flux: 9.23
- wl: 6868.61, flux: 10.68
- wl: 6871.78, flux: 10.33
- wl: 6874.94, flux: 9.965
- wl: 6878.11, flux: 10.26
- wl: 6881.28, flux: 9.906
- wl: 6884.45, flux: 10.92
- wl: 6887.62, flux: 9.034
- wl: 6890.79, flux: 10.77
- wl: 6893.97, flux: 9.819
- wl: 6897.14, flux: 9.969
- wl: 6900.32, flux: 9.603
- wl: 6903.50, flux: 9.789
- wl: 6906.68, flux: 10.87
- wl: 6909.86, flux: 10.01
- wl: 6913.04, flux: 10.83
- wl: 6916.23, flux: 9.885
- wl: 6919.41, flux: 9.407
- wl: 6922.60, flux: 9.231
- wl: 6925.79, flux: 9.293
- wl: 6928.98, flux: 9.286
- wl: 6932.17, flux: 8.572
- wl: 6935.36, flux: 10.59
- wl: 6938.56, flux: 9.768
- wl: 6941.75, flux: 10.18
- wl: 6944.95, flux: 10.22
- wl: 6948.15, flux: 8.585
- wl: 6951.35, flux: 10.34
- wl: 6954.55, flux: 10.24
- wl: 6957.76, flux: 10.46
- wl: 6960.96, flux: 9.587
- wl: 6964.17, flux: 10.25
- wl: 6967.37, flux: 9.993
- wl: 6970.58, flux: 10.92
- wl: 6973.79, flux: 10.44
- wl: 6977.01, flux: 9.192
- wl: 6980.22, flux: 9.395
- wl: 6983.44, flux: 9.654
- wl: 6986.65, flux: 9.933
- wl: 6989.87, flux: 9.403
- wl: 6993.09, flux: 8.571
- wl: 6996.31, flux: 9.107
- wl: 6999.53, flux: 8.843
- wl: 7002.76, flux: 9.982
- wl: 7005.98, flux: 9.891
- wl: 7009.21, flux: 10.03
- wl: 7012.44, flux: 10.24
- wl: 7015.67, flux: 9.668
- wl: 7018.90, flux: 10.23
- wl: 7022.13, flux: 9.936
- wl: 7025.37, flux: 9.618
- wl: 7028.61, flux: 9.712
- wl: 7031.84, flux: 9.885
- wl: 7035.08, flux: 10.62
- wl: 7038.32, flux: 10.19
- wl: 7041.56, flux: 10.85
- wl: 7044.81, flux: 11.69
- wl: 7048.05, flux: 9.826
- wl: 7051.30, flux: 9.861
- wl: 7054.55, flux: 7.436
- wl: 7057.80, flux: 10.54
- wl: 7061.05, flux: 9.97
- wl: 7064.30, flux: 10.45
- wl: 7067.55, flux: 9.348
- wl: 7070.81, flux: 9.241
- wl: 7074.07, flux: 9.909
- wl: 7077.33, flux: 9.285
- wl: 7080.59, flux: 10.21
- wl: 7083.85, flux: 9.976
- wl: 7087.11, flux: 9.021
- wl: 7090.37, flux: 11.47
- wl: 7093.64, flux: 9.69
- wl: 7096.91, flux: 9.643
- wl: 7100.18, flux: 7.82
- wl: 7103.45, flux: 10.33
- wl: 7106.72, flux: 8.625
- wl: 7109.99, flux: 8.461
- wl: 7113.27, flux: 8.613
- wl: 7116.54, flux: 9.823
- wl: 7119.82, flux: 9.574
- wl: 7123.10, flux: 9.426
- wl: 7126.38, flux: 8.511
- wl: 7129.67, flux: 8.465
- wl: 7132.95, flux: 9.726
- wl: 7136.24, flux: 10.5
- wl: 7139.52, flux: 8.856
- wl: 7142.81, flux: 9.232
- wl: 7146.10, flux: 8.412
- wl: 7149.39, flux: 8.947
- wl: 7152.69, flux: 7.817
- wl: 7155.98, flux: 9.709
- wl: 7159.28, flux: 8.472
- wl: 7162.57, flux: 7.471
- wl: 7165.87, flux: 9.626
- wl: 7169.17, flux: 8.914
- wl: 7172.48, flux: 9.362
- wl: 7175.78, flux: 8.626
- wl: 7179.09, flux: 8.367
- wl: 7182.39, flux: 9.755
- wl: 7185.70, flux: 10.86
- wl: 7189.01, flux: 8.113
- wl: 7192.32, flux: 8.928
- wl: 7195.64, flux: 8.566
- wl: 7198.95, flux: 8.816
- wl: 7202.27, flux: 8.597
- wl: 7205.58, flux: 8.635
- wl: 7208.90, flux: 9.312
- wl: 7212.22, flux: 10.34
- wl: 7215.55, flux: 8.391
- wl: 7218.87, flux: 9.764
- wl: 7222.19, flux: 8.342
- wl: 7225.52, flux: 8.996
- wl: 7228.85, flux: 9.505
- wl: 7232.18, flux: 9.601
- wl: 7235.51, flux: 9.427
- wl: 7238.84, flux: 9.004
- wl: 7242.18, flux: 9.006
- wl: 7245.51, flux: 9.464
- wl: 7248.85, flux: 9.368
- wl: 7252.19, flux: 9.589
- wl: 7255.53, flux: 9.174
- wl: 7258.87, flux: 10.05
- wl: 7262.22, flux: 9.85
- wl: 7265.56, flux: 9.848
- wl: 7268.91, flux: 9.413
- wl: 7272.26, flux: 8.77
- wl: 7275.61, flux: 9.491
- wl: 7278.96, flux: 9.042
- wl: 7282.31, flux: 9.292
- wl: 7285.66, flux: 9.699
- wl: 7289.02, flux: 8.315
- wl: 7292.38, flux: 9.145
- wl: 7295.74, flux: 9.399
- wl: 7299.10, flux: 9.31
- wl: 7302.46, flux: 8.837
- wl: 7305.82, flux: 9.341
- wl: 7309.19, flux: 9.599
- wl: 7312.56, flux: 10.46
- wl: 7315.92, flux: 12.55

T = 1.01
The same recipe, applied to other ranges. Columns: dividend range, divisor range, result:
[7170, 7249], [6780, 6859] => 1.03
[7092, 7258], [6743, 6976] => 1.00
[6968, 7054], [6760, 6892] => 1.04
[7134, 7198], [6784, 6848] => 1.00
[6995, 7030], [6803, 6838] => 1.05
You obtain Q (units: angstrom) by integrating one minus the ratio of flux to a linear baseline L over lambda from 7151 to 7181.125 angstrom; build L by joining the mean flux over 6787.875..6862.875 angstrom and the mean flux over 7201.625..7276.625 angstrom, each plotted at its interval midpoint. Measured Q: 2.2 angstrom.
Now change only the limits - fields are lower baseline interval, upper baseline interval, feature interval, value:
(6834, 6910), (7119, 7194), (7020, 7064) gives -2.7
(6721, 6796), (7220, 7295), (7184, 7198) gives 0.5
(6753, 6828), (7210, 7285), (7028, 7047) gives -1.9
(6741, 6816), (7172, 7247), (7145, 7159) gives 0.7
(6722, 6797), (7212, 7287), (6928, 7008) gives 2.8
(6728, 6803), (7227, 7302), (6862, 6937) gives 2.4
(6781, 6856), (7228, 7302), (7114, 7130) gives 0.6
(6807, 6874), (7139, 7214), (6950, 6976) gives -1.7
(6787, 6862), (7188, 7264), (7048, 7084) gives -0.6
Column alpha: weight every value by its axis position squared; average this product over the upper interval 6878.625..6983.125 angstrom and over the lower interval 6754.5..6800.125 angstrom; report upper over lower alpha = 1.05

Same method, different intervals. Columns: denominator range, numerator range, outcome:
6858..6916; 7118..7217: 0.96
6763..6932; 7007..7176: 1.02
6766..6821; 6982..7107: 1.07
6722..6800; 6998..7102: 1.00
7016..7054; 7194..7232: 0.94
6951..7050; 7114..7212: 0.95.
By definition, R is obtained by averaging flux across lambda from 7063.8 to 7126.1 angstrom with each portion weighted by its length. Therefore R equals 9.48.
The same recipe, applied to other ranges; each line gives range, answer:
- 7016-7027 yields 9.89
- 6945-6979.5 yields 10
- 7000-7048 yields 10.1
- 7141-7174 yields 8.79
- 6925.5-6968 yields 9.83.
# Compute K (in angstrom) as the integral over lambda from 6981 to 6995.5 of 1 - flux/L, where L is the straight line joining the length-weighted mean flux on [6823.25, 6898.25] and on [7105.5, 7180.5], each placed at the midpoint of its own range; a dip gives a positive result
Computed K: 0.3 angstrom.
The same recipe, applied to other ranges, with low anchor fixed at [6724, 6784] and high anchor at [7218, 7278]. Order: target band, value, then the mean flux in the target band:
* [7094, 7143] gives 2.9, 9.19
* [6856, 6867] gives 0.5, 10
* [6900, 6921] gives 0.6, 10.1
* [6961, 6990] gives 0.8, 9.92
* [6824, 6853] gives 1.3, 10.1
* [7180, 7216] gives 1.5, 9.13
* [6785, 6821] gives 3.6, 9.65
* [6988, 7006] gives 1.5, 9.26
